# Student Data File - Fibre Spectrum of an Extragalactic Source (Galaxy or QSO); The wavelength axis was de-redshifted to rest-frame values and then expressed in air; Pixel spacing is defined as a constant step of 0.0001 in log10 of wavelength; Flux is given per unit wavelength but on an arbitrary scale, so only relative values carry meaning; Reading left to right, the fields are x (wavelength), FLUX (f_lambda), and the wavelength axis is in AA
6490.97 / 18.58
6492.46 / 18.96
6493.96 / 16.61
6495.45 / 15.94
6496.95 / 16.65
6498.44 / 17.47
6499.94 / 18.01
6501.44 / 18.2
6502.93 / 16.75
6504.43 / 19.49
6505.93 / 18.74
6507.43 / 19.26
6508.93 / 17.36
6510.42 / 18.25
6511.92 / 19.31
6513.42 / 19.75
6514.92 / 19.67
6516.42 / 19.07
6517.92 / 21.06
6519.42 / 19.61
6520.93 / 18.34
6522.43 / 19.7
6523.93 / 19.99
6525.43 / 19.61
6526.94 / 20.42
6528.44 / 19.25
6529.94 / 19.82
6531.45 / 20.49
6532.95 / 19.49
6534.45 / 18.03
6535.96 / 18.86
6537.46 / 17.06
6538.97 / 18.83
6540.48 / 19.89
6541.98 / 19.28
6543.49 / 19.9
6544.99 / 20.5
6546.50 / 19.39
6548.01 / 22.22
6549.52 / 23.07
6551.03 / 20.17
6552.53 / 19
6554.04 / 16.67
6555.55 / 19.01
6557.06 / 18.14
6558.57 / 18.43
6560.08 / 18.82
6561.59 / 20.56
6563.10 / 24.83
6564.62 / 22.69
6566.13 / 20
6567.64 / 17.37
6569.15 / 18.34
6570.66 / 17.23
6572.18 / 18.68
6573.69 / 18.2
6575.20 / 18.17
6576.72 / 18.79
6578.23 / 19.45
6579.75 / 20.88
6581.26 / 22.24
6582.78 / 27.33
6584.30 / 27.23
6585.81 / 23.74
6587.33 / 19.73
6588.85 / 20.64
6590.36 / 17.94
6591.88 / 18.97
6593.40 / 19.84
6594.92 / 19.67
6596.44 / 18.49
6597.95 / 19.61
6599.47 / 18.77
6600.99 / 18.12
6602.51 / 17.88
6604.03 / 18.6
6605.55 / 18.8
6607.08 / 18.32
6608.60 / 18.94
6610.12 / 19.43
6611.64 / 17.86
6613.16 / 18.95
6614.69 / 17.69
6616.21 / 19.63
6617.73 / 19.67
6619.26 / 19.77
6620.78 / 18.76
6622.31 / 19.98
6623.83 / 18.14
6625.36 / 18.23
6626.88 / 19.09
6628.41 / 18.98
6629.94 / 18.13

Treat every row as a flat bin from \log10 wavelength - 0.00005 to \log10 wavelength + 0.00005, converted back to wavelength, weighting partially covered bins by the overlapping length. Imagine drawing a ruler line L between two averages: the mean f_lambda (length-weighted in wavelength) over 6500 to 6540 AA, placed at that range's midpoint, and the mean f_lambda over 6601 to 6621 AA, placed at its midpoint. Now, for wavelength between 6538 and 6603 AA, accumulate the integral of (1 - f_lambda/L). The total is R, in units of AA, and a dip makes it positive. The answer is -3.7 AA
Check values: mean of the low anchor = 19.1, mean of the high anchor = 18.8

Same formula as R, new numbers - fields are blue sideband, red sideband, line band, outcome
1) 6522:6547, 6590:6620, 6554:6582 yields -0.4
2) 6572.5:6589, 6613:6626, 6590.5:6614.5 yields 1.5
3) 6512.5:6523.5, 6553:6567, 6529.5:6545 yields 0.4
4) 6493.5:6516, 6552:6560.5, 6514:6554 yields -3.1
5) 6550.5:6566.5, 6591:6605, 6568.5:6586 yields -1.3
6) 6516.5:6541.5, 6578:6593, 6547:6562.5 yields 0.6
